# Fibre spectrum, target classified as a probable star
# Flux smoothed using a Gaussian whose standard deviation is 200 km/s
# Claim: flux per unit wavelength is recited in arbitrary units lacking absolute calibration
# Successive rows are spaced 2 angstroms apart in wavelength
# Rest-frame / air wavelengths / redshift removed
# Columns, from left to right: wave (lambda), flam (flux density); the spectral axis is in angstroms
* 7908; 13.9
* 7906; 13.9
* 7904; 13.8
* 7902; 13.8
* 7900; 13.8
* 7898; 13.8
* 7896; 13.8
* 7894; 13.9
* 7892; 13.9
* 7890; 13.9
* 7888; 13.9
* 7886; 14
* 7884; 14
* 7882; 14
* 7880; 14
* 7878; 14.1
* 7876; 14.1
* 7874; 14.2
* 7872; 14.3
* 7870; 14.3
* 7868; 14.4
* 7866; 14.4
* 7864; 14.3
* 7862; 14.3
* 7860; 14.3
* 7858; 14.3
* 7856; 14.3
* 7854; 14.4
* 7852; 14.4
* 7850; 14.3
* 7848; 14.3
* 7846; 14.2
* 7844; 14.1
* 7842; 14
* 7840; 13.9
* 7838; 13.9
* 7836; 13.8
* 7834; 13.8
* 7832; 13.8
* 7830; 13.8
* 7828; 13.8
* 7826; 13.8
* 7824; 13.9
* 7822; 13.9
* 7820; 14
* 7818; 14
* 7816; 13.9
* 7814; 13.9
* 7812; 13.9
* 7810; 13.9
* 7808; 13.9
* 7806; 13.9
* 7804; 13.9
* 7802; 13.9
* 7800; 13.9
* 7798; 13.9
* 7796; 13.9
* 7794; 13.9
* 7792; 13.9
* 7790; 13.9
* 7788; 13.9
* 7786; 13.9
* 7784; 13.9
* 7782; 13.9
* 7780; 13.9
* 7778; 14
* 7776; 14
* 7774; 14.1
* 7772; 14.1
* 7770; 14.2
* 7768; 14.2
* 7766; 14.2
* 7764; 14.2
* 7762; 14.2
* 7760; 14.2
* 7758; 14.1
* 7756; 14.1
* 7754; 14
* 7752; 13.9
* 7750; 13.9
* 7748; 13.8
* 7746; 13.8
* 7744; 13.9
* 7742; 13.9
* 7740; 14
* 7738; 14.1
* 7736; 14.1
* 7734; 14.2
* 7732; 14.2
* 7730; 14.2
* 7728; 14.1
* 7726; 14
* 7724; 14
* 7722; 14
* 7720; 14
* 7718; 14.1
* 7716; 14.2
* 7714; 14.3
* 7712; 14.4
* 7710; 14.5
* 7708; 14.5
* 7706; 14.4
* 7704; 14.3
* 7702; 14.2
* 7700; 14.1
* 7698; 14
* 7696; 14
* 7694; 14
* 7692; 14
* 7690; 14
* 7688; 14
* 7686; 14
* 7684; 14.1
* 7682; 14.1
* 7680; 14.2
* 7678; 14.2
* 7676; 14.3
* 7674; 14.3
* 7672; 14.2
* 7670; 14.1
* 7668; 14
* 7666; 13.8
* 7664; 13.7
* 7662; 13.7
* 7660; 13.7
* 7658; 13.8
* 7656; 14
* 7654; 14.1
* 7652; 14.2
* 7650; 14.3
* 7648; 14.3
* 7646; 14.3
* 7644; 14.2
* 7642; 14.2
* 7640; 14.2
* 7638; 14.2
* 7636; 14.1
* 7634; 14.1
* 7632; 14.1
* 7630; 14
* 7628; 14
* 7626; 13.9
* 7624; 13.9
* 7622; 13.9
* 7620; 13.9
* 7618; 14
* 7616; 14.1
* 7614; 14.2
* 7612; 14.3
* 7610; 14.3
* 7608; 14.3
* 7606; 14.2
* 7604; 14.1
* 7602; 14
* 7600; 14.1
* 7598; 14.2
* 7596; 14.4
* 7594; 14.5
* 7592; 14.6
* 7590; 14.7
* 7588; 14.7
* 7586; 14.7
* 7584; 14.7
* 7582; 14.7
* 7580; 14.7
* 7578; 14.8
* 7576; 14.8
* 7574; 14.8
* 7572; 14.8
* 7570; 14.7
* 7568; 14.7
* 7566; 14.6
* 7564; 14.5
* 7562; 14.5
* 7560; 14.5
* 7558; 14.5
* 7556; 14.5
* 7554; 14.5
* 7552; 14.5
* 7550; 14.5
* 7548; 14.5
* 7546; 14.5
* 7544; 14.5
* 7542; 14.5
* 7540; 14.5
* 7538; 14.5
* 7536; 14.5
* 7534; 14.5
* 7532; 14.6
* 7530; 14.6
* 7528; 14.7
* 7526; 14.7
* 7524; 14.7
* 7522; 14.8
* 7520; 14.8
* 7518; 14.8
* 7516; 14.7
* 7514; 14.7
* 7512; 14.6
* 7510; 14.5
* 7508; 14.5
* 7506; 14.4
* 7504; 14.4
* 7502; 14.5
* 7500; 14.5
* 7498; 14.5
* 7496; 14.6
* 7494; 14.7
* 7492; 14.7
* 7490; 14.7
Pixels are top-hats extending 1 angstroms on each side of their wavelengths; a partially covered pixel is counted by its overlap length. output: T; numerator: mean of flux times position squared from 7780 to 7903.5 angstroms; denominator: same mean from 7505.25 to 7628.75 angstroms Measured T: 1.04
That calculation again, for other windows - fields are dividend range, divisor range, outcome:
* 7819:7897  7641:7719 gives 1.04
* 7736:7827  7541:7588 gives 1.01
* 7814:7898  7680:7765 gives 1.03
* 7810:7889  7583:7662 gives 1.05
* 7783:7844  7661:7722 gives 1.02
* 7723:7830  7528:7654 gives 1.02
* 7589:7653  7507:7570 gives 0.99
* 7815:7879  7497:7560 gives 1.05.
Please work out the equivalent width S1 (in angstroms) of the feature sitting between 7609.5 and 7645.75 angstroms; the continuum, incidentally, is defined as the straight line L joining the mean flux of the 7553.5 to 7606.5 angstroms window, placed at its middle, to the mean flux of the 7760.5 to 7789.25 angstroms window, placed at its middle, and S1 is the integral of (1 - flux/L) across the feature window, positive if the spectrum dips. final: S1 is 0.8 angstroms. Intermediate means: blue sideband 14.5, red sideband 14.1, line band 14.1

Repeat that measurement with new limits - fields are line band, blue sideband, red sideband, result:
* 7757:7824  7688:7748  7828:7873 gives 0.7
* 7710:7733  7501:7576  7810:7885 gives 0.2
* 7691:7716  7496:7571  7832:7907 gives 0.2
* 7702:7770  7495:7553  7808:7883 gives 0.6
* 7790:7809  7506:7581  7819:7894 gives 0.4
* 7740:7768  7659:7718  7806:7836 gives -0.1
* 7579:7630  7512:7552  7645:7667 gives -0.1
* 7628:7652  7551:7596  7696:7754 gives 0.4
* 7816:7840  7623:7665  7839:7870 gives 0.6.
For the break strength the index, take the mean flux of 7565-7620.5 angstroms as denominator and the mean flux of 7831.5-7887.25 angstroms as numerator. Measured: 0.98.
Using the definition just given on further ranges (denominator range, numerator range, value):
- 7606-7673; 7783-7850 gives 0.99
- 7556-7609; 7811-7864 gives 0.97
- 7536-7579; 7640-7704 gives 0.97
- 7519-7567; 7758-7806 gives 0.96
